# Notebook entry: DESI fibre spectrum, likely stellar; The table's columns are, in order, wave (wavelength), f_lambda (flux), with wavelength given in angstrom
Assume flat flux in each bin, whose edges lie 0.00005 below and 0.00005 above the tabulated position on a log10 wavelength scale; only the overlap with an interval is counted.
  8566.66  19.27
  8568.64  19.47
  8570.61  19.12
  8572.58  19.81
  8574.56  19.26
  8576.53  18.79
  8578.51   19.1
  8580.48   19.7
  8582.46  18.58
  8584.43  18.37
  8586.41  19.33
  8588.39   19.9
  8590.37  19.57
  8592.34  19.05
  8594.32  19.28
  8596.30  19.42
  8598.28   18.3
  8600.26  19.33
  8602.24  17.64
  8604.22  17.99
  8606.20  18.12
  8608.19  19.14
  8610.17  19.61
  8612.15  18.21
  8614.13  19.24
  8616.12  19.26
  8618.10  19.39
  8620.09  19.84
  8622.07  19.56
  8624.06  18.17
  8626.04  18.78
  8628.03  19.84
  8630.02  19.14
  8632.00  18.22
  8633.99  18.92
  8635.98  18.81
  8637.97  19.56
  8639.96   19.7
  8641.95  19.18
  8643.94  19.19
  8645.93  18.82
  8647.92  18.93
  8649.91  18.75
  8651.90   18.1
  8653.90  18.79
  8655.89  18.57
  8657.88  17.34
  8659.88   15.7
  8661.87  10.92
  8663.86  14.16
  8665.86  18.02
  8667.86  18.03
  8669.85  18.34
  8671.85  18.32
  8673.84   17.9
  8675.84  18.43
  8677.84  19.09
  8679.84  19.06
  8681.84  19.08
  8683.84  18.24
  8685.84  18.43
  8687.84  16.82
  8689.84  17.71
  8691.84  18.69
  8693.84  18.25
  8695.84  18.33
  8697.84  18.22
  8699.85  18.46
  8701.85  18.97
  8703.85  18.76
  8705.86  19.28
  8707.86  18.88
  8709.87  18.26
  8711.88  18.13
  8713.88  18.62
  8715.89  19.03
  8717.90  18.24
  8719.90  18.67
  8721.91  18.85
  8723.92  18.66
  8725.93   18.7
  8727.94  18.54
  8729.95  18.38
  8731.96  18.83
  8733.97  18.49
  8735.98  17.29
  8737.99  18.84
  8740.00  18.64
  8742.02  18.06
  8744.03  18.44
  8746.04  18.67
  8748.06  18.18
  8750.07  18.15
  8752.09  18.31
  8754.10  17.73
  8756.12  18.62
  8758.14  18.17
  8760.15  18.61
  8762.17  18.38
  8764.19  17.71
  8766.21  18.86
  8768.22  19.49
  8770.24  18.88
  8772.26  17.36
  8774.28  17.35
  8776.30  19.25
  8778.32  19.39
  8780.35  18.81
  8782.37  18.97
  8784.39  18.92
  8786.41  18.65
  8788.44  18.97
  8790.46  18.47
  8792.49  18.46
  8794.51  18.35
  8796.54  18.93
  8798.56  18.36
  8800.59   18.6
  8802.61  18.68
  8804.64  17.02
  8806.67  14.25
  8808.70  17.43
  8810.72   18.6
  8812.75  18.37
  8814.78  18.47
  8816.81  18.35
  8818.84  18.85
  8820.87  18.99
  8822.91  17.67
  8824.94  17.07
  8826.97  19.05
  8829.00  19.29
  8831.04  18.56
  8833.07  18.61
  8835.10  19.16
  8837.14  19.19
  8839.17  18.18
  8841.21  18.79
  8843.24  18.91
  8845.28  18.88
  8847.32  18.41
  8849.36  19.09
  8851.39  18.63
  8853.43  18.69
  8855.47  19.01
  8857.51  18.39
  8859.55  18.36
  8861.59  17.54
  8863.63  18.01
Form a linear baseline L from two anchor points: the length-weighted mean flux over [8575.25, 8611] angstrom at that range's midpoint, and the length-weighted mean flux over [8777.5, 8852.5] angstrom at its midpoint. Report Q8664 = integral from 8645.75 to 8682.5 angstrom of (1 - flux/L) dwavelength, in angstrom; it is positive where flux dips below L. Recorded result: 2.22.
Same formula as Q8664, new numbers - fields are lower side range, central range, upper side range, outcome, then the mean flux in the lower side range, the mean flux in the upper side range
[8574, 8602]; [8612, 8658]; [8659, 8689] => -2.06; 19.1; 17.4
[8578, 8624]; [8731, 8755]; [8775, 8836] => 0.38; 19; 18.4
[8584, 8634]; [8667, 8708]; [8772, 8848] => 0.73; 19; 18.4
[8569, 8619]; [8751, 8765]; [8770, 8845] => 0.25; 19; 18.4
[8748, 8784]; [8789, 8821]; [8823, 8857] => 0.80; 18.5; 18.7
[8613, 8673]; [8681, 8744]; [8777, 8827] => -0.53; 18.3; 18.3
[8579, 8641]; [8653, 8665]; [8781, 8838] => 1.88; 19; 18.4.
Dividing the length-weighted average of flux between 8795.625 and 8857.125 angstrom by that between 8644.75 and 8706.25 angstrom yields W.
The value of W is 1.03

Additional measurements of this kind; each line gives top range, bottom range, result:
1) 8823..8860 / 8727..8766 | 1.02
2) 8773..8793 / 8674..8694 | 1.02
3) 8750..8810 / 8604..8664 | 0.99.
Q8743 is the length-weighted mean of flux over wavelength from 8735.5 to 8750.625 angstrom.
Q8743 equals 18.3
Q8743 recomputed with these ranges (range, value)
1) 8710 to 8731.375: 18.6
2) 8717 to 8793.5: 18.5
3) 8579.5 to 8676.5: 18.5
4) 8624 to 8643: 19.1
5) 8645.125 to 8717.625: 18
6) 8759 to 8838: 18.4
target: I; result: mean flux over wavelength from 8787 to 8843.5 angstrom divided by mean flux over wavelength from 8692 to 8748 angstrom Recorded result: 0.99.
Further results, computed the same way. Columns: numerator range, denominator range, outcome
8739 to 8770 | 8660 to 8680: 1.08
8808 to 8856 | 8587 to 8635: 0.98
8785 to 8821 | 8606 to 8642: 0.95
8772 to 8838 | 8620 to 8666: 1.01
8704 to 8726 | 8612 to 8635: 0.98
